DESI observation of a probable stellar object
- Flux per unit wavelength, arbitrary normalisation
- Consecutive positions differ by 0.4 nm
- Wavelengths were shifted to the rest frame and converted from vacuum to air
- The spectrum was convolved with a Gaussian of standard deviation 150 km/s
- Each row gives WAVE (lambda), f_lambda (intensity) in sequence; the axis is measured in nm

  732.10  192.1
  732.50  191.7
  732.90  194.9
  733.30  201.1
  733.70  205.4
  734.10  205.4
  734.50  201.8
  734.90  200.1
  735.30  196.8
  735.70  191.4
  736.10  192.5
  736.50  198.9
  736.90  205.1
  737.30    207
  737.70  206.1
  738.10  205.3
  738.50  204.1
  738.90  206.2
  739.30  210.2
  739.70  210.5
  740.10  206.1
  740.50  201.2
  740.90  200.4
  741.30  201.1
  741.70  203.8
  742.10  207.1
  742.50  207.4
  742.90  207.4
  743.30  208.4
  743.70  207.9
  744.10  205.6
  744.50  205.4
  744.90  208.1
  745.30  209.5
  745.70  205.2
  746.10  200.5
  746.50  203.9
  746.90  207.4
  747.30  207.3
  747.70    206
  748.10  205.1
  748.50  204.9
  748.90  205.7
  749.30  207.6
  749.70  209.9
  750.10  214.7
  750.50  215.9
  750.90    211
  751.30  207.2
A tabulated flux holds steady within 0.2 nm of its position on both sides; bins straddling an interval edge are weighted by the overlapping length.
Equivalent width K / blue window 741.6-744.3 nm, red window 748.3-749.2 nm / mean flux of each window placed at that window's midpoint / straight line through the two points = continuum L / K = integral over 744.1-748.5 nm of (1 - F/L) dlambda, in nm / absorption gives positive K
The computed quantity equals 0.01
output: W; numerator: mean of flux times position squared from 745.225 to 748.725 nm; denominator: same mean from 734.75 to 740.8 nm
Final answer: 1.04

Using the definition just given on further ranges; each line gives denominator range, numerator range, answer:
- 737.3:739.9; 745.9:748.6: 1.01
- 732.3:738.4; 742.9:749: 1.06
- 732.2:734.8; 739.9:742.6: 1.04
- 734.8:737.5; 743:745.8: 1.07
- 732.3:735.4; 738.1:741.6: 1.04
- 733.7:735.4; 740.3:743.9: 1.04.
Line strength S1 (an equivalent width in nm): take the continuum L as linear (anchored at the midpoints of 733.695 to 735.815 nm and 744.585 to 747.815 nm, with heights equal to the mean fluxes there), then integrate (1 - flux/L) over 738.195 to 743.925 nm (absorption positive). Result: -0.072 nm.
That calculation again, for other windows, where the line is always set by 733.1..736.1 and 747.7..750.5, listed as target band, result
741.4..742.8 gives -0.01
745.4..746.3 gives 0.01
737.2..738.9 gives -0.03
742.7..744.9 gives -0.02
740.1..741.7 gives 0.01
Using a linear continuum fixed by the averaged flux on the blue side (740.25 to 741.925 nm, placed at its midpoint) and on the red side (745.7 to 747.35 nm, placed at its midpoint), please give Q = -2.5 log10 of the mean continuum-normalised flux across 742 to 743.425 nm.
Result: -0.026 mag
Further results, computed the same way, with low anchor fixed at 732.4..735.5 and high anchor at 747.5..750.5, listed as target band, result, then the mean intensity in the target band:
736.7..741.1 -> -0.016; 206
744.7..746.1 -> -0.002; 207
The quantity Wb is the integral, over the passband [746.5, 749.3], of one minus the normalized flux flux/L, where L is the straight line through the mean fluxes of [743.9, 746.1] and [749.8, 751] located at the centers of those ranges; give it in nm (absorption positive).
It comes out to 0.06 nm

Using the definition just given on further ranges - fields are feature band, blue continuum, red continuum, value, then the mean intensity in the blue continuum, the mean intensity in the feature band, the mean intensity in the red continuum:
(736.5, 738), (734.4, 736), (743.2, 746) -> -0.04 nm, 197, 205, 207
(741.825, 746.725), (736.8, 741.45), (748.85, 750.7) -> 0.04 nm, 205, 206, 211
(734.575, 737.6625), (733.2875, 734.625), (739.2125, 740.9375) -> 0.08 nm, 204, 199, 206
